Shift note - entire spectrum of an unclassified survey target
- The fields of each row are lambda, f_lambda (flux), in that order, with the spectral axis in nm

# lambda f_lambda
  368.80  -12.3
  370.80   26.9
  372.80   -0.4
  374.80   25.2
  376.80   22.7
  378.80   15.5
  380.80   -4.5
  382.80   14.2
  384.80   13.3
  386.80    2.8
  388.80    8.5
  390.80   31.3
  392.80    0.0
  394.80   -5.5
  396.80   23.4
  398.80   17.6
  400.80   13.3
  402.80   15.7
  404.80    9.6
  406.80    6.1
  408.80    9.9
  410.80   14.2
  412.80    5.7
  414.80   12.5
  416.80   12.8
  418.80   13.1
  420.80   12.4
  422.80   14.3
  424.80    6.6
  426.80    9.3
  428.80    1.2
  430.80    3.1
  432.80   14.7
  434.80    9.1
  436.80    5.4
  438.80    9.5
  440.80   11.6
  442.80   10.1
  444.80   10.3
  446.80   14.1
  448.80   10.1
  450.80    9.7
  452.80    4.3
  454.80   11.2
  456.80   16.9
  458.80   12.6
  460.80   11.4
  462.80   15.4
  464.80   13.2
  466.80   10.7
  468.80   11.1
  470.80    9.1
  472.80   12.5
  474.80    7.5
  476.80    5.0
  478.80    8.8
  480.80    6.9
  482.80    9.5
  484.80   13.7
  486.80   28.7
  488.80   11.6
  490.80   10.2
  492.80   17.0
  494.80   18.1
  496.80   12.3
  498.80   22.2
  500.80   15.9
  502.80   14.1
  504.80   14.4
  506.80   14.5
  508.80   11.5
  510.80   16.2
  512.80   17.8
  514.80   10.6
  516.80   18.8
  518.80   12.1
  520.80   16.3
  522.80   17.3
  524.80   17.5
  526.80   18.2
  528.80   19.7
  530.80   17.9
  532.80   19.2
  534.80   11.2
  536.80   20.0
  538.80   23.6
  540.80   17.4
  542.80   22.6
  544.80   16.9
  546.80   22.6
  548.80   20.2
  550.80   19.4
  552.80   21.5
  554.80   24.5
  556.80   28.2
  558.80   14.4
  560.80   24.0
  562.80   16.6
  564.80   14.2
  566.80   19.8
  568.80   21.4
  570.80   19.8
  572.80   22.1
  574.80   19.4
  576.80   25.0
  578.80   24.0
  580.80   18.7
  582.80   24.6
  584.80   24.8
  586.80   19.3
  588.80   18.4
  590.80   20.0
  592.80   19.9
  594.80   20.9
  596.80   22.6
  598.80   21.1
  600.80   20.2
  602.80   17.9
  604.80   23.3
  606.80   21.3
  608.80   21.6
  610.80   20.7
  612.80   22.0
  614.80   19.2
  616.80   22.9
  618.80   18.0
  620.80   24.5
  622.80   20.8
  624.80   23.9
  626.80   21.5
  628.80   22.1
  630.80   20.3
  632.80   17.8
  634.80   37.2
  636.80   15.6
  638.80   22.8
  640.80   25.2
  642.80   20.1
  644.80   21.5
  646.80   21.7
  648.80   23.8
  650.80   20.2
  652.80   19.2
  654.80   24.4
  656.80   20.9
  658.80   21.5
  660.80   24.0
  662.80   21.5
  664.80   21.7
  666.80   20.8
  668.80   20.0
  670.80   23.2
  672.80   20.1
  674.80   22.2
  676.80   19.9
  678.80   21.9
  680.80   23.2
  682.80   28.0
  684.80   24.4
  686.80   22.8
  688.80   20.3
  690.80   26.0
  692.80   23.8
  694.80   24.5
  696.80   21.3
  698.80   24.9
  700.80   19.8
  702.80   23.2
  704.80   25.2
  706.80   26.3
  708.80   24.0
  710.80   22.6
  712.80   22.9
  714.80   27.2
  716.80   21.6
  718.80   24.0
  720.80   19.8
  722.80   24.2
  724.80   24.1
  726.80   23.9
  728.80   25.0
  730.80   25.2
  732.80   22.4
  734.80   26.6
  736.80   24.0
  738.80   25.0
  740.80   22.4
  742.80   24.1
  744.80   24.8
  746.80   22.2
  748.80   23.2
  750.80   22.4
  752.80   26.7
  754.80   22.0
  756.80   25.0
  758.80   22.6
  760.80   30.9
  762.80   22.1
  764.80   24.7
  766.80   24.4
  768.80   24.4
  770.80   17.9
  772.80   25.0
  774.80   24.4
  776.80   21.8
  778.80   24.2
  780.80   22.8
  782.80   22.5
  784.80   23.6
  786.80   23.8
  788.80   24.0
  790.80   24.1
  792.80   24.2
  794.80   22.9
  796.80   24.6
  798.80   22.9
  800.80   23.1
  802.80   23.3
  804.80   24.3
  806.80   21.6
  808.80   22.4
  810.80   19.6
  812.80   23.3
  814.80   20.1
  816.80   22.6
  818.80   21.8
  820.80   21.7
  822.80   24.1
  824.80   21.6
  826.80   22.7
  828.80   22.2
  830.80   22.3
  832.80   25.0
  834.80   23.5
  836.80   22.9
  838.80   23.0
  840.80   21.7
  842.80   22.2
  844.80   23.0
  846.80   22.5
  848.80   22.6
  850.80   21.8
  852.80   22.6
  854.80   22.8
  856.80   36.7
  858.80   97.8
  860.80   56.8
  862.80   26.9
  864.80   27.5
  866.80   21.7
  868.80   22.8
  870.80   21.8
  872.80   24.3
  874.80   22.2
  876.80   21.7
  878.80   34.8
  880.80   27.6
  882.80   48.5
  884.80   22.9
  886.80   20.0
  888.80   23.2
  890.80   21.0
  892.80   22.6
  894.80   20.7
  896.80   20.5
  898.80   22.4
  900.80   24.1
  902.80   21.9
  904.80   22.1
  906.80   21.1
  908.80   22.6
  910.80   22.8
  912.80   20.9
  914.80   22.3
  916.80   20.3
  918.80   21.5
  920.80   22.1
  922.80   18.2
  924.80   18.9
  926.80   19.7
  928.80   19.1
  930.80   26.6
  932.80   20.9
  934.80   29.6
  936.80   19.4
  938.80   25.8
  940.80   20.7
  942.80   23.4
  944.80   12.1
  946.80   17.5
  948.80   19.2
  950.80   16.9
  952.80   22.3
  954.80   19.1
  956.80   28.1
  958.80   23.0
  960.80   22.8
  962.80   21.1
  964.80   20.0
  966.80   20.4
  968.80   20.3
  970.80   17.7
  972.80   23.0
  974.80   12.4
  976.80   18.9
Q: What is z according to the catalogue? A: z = 0.31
